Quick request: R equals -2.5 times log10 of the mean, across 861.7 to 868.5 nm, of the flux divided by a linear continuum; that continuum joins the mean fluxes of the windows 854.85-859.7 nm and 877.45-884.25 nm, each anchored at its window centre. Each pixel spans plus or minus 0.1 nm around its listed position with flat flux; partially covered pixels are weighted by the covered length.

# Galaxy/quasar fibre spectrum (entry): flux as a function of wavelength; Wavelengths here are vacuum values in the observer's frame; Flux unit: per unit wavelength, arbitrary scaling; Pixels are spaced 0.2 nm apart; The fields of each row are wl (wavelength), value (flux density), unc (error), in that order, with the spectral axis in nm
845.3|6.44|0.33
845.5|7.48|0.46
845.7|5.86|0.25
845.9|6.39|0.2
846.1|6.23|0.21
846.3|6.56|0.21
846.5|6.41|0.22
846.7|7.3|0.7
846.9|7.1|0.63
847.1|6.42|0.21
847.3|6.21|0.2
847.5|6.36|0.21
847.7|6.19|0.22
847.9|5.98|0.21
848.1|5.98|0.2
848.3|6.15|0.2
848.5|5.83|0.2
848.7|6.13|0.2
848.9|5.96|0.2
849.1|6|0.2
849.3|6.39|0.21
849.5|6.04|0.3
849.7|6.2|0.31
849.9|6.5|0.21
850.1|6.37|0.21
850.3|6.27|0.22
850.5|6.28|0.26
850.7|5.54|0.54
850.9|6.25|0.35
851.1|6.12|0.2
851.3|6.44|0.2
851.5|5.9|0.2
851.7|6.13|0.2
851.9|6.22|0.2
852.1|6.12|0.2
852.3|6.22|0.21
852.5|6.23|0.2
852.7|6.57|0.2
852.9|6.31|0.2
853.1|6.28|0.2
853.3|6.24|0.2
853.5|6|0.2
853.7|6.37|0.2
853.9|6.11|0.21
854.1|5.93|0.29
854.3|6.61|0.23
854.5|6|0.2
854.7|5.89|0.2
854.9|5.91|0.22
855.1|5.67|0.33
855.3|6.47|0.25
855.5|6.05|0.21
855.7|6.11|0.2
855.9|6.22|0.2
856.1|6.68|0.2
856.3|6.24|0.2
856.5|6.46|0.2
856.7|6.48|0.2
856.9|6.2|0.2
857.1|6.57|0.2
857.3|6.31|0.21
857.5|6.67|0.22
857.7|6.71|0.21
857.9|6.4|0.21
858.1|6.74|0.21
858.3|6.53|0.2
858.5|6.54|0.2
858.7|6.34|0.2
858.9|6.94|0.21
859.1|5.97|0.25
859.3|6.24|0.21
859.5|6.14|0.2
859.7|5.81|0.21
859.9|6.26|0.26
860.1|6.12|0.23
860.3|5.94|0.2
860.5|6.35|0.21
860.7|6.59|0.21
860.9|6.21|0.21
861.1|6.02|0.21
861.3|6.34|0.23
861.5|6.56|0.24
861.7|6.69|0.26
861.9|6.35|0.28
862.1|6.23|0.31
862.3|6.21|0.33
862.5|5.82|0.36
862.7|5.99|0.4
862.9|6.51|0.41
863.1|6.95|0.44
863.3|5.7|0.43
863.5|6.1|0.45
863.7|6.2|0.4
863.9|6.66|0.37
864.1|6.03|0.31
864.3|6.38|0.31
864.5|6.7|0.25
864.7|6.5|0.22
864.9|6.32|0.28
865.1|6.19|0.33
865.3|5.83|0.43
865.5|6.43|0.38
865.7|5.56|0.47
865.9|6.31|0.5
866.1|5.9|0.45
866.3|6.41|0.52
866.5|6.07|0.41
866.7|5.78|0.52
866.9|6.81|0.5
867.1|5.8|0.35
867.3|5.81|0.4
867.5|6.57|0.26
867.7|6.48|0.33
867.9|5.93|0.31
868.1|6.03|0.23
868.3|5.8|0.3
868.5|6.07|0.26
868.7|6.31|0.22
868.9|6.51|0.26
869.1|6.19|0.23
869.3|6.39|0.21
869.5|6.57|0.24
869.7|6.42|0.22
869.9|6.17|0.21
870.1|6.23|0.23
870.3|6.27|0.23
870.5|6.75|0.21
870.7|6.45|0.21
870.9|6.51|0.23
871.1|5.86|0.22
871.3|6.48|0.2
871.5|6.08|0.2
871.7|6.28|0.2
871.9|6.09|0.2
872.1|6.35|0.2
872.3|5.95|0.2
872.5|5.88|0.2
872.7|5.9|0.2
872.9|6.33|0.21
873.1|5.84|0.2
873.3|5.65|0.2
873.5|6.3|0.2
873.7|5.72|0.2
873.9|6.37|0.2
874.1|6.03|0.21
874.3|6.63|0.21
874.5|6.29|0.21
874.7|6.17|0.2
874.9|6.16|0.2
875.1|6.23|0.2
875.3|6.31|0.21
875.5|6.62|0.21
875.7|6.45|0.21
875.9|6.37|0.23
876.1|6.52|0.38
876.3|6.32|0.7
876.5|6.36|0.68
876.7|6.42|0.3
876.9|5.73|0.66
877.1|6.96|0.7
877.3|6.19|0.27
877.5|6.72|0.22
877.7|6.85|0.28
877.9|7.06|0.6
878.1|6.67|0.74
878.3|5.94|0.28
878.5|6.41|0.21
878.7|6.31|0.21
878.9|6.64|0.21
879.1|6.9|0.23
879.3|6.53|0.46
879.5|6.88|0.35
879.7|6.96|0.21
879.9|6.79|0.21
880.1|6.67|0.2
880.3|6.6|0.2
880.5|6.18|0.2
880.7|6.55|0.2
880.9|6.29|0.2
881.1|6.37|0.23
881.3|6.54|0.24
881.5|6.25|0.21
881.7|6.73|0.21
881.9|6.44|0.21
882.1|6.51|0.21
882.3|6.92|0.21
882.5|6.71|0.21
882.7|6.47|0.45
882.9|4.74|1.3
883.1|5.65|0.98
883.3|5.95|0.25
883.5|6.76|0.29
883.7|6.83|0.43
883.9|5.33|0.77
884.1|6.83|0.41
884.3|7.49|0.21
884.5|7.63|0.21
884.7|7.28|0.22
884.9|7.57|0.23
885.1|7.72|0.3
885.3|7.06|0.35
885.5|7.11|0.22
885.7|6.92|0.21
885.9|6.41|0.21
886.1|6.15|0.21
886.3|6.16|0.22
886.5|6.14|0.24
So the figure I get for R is 0.03 mag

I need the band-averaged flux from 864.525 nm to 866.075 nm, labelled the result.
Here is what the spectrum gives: 6.18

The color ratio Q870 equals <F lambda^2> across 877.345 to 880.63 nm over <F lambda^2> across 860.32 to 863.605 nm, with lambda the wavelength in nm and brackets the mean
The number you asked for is 1.1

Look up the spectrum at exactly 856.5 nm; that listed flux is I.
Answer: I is 6.46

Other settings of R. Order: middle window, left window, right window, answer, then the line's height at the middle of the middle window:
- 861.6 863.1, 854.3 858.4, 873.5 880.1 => 0.01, 6.36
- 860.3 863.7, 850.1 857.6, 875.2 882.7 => 0.01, 6.32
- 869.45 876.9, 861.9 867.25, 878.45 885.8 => 0.03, 6.42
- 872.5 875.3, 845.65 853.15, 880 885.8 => 0.07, 6.52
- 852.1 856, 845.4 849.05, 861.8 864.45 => 0.03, 6.31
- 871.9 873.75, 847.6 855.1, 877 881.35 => 0.08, 6.49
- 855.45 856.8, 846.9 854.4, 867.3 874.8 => -0.02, 6.2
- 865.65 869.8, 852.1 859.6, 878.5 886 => 0.05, 6.45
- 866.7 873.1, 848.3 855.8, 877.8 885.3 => 0.04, 6.43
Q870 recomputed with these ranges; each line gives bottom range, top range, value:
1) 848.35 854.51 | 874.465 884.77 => 1.12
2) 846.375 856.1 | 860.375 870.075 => 1.04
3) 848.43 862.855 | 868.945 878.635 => 1.05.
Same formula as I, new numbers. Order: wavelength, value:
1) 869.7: 6.42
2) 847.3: 6.21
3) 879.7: 6.96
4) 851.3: 6.44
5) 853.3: 6.24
